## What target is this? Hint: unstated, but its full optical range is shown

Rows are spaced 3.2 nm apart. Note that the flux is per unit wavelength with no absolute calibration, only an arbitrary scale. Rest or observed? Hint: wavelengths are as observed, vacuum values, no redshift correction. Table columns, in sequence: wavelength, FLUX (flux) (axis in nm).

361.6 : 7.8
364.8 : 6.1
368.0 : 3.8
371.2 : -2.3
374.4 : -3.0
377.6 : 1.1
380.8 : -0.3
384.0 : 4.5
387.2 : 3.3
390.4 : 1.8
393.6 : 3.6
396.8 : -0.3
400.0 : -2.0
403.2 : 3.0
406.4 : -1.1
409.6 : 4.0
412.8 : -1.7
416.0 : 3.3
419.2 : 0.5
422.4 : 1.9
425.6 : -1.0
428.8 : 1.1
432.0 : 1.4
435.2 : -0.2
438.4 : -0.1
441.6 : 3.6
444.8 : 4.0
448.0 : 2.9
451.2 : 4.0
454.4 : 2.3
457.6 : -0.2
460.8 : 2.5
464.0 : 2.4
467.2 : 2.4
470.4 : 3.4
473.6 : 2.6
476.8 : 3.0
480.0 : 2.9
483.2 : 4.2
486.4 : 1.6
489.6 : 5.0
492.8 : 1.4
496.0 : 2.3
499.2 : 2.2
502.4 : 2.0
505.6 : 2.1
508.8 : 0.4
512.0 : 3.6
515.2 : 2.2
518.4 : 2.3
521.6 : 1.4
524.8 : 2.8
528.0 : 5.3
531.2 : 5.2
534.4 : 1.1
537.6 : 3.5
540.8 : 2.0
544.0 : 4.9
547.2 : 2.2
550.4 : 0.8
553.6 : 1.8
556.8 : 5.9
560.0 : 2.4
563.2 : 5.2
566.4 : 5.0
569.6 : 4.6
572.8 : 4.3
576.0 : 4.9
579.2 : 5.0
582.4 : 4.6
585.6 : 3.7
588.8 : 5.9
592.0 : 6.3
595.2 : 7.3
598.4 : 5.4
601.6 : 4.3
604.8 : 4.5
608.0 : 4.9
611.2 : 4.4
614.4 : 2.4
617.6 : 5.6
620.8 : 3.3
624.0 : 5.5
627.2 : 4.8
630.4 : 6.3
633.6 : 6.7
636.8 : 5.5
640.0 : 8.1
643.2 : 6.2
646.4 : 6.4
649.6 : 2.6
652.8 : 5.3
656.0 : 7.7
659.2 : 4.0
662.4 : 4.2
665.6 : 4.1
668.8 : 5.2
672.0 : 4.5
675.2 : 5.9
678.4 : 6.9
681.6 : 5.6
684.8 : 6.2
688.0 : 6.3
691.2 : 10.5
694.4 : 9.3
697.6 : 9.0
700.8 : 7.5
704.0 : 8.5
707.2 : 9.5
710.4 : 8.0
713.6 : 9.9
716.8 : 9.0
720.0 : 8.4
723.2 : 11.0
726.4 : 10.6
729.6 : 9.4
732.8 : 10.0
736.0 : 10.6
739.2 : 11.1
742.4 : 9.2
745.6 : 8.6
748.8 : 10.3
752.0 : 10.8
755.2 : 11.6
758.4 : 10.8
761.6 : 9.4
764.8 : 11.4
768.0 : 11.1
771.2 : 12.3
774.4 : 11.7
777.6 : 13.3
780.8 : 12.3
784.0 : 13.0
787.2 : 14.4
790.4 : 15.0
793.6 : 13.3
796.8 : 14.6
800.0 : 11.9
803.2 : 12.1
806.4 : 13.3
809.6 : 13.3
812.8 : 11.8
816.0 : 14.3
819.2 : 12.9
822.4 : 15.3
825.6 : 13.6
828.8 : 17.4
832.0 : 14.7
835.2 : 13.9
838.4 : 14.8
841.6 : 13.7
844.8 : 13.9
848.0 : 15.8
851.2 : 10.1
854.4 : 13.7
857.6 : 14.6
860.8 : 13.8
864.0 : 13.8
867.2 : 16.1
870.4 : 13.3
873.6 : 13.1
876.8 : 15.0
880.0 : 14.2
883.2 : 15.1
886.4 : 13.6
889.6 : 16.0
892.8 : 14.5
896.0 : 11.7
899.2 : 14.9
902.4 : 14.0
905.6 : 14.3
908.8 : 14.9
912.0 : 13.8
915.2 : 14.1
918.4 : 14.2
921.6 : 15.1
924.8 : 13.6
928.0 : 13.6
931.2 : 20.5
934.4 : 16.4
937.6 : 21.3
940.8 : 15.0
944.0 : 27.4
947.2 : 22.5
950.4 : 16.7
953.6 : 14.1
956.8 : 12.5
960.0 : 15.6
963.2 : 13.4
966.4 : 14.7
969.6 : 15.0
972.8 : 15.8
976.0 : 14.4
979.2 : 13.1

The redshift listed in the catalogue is 0.731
